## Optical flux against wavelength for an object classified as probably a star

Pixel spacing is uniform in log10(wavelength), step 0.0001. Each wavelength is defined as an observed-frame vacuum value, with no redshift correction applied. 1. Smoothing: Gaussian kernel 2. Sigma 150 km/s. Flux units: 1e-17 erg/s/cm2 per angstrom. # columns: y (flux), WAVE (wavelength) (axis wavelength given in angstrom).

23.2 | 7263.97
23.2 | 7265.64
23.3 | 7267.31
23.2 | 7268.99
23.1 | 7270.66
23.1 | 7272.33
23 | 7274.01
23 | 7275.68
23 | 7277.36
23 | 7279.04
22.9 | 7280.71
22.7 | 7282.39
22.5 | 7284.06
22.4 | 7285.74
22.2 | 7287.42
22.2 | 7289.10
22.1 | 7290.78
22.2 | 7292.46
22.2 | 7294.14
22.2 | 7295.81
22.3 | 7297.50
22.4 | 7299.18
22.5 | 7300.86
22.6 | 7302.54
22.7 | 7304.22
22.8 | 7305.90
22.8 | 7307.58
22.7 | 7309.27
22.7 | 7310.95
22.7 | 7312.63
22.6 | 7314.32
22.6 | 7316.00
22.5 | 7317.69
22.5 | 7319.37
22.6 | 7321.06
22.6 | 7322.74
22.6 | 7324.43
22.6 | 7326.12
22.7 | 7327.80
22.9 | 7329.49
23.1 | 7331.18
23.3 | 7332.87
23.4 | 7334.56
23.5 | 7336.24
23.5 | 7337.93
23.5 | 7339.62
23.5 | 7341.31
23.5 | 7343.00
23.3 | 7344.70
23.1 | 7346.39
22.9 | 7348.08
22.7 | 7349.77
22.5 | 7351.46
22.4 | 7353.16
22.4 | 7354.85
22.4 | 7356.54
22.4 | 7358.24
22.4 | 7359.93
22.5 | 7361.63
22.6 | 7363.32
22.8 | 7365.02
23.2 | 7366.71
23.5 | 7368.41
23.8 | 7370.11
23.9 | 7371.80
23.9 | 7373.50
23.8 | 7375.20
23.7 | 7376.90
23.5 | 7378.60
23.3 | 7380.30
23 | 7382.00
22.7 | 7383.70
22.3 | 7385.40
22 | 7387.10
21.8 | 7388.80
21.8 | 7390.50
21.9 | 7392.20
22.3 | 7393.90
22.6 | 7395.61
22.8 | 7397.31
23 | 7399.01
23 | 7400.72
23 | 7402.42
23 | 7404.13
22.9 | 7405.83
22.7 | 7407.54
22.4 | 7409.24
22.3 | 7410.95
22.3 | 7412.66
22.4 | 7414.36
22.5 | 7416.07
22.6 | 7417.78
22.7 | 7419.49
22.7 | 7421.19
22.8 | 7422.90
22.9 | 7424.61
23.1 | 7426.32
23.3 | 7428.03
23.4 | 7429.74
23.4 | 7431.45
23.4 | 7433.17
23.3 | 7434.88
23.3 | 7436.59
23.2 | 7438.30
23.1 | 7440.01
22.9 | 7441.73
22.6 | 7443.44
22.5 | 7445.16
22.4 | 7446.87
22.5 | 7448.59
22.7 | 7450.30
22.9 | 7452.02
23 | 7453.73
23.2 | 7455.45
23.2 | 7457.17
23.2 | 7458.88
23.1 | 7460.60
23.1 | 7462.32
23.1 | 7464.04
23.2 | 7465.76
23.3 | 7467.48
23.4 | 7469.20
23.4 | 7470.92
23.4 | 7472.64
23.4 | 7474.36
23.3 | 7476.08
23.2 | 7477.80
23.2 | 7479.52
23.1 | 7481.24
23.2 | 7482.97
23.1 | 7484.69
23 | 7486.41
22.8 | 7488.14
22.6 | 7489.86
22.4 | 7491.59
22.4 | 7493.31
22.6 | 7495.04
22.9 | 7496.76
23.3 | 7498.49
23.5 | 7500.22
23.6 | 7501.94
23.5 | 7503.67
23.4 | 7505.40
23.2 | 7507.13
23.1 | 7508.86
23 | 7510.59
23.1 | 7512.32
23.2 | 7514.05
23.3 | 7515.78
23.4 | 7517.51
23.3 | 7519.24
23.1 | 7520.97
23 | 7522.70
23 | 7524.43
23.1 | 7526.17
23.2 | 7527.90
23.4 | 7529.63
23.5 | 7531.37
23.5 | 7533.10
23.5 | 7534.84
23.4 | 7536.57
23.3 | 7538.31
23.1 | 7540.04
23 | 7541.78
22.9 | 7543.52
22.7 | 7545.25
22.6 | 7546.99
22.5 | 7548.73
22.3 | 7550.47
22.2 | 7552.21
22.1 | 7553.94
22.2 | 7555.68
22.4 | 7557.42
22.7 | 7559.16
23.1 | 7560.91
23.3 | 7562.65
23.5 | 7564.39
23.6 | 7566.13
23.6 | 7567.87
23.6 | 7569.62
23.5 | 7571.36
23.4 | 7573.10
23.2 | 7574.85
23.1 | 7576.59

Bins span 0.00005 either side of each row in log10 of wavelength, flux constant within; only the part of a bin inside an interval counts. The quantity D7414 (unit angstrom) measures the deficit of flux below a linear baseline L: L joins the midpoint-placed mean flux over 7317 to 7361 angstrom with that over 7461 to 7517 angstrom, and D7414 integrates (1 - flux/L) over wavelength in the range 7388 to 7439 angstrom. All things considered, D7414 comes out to 0.5 angstrom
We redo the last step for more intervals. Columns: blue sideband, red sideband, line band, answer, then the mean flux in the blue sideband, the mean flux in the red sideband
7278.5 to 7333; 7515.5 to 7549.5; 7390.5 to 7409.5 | 0.1 angstrom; 22.6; 23.1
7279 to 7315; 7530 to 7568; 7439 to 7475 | -0.4 angstrom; 22.5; 22.9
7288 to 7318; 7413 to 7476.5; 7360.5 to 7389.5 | -0.4 angstrom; 22.5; 23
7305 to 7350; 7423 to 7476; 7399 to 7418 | 0.3 angstrom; 22.9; 23.1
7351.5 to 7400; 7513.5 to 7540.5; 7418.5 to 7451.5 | 0.0 angstrom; 22.8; 23.3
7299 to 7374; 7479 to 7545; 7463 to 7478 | -0.1 angstrom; 22.9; 23.1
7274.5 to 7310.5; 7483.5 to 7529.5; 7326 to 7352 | -0.6 angstrom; 22.5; 23.1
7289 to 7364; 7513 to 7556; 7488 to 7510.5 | -0.1 angstrom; 22.7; 23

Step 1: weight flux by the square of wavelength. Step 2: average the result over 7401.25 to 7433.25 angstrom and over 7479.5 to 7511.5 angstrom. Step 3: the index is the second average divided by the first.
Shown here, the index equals 1.03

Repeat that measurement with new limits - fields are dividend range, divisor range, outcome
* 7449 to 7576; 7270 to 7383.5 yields 1.06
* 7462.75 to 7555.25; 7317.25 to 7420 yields 1.05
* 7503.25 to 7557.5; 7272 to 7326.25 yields 1.08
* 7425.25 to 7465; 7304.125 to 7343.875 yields 1.04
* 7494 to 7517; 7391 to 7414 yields 1.05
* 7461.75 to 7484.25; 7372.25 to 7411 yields 1.04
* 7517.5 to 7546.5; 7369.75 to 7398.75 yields 1.05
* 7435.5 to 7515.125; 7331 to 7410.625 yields 1.04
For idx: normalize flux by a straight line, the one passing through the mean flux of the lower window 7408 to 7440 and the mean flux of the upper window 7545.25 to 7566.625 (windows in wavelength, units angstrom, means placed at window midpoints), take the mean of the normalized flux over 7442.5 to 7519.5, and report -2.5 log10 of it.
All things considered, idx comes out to -0.012 mag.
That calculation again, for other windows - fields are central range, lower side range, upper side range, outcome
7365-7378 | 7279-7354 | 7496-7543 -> -0.035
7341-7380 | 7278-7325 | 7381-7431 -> -0.023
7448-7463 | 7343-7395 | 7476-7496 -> -0.006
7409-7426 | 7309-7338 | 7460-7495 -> 0.019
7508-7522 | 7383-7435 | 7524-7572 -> -0.012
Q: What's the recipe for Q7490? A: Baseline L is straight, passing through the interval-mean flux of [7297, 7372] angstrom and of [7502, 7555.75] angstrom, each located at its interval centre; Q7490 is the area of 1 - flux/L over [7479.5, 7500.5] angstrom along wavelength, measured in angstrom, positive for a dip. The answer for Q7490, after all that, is 0.10 angstrom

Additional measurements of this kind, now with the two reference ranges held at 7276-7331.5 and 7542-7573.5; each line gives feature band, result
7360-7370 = -0.13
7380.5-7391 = 0.15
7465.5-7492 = -0.39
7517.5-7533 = -0.25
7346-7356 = 0.00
